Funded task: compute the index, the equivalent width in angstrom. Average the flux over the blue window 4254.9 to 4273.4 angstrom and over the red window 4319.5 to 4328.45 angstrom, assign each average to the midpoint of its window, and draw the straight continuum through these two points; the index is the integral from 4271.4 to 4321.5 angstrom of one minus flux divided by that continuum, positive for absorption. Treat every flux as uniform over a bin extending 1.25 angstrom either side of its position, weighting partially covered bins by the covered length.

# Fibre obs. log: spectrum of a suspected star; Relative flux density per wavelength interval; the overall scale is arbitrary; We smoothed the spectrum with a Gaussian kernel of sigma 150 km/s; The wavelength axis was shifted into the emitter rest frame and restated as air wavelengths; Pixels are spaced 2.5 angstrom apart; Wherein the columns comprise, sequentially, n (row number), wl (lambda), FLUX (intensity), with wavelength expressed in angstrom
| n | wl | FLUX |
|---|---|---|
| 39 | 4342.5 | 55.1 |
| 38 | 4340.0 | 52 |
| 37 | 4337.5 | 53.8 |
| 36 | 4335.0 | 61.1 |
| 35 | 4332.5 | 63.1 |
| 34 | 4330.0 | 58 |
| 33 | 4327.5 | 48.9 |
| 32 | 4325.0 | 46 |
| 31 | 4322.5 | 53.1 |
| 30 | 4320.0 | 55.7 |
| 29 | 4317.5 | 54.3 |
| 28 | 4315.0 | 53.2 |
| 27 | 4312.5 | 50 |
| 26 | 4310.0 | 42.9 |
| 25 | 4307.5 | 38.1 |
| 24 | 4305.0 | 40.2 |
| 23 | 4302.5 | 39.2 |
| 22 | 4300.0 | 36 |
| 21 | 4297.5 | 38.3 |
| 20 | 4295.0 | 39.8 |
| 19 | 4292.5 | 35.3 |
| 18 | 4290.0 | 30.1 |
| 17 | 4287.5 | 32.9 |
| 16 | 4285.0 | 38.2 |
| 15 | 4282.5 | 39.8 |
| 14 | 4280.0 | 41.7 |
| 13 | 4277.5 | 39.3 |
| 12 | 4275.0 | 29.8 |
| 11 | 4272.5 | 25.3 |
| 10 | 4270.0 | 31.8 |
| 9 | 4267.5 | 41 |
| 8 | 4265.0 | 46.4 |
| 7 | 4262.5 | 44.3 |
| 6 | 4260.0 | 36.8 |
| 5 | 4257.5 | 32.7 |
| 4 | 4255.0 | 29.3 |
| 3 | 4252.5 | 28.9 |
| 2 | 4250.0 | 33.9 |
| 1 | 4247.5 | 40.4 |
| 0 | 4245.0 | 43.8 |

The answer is 4.83 angstrom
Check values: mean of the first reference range 36.6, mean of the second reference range 50.6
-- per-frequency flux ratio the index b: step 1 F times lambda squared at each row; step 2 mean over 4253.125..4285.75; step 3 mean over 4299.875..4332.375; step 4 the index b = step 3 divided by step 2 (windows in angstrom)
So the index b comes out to 1.4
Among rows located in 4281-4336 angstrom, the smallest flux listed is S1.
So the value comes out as 30.1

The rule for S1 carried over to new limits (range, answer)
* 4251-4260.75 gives 28.9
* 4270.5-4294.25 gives 25.3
